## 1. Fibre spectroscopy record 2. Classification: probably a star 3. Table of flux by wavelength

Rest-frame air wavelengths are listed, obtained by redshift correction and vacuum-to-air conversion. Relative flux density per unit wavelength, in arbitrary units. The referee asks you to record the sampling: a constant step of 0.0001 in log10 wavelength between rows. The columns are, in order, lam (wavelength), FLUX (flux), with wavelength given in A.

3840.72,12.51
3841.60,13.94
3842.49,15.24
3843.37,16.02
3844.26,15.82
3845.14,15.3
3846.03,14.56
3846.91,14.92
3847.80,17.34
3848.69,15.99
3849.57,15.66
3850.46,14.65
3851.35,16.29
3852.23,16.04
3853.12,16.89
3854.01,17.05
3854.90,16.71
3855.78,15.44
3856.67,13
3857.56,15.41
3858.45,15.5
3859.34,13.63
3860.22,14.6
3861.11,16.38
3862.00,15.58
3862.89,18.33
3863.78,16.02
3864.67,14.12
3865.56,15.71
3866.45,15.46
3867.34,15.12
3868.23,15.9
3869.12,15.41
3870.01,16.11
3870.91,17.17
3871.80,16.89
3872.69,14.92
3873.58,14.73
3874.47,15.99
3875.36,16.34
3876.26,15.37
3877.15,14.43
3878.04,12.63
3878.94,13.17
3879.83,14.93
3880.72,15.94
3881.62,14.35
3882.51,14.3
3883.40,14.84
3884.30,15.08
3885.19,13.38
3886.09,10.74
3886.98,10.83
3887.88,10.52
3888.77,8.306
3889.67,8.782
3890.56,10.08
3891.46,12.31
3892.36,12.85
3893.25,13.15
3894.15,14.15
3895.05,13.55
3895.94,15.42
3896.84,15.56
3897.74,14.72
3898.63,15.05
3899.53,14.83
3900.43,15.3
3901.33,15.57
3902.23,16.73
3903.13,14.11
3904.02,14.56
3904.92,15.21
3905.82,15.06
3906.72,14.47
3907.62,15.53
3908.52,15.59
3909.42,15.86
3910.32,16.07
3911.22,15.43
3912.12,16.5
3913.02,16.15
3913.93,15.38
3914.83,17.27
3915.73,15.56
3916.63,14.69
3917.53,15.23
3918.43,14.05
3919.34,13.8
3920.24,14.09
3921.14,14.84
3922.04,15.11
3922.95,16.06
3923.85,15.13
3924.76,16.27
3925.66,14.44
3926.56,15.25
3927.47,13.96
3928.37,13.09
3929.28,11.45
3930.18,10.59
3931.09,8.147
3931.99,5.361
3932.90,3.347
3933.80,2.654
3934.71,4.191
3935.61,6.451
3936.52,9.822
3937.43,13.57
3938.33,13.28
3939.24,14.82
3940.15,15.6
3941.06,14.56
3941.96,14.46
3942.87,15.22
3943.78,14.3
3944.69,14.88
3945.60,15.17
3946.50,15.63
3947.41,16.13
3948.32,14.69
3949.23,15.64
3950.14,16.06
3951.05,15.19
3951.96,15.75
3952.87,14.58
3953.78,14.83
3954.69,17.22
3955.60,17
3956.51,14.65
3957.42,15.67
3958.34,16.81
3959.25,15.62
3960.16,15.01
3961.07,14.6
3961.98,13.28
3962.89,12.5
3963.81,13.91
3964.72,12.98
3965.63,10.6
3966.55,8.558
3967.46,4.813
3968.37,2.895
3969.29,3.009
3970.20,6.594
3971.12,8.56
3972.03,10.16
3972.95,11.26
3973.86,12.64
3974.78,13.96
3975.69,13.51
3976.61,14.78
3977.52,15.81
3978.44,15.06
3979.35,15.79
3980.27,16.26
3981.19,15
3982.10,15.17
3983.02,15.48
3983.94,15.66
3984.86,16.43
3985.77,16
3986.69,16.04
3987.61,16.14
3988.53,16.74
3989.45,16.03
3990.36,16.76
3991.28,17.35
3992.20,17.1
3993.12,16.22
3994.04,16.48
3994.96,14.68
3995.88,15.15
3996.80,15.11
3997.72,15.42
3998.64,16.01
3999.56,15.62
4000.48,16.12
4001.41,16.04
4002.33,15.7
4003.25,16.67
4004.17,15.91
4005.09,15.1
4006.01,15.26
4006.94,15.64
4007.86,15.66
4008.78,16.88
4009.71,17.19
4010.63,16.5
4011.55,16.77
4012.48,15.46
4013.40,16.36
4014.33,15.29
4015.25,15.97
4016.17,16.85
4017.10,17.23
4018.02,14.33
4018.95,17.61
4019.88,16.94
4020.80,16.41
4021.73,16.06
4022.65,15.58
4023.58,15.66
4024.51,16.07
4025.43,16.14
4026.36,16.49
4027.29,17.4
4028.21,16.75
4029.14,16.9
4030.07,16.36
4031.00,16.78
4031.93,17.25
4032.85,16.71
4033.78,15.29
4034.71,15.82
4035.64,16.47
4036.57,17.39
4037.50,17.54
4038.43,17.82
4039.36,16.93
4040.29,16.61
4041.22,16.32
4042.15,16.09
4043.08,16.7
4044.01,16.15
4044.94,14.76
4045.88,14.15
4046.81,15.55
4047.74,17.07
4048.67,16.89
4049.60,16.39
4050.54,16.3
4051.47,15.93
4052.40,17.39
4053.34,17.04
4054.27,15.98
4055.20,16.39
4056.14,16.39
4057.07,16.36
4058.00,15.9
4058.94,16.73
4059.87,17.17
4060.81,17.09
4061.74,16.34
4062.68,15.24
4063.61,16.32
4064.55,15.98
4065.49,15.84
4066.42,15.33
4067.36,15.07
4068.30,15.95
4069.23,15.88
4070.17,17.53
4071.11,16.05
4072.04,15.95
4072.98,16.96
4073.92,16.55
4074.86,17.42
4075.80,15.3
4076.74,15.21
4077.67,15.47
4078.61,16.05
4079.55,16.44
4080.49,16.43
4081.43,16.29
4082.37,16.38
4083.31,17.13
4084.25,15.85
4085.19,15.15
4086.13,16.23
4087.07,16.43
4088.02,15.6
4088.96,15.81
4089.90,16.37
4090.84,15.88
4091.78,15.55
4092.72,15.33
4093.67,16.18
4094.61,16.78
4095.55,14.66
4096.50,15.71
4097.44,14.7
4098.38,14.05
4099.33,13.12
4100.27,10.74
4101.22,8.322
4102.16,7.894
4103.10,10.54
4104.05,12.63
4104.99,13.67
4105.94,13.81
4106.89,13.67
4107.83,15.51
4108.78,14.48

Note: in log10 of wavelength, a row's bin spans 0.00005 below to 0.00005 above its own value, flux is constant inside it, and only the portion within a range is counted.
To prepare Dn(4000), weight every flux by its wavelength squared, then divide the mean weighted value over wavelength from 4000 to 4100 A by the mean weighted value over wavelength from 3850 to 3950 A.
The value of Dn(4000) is 1.23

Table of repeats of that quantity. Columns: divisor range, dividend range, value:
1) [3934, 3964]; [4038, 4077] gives 1.21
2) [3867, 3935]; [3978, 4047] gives 1.24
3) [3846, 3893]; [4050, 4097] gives 1.22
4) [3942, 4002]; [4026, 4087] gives 1.19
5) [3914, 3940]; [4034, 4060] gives 1.42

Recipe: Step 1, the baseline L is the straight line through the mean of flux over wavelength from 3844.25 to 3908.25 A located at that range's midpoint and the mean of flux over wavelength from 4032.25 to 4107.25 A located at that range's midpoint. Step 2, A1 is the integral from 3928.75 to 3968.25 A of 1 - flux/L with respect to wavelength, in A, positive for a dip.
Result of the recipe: 6.21 A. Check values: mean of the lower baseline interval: 14.7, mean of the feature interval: 12.7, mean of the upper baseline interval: 15.6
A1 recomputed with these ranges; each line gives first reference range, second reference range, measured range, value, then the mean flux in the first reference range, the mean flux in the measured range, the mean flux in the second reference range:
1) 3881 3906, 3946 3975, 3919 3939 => 2.67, 13.5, 11.4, 12.8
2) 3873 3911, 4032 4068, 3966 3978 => 4.31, 14.1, 9.75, 16.3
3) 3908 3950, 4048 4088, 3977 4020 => -3.30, 13.5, 16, 16.3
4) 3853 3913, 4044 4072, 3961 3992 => 4.81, 14.7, 13.1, 16.2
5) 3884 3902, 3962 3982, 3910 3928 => -3.91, 13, 15.2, 11.5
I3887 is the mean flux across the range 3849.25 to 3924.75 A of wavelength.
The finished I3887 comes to 14.8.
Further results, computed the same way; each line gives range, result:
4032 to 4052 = 16.4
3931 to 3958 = 13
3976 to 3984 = 15.4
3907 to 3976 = 13.1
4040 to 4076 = 16.2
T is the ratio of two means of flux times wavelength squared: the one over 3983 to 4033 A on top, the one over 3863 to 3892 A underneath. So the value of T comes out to 1.2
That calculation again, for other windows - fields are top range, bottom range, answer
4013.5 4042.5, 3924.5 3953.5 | 1.36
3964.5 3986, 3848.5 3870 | 0.82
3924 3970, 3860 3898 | 0.91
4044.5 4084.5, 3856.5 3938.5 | 1.27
